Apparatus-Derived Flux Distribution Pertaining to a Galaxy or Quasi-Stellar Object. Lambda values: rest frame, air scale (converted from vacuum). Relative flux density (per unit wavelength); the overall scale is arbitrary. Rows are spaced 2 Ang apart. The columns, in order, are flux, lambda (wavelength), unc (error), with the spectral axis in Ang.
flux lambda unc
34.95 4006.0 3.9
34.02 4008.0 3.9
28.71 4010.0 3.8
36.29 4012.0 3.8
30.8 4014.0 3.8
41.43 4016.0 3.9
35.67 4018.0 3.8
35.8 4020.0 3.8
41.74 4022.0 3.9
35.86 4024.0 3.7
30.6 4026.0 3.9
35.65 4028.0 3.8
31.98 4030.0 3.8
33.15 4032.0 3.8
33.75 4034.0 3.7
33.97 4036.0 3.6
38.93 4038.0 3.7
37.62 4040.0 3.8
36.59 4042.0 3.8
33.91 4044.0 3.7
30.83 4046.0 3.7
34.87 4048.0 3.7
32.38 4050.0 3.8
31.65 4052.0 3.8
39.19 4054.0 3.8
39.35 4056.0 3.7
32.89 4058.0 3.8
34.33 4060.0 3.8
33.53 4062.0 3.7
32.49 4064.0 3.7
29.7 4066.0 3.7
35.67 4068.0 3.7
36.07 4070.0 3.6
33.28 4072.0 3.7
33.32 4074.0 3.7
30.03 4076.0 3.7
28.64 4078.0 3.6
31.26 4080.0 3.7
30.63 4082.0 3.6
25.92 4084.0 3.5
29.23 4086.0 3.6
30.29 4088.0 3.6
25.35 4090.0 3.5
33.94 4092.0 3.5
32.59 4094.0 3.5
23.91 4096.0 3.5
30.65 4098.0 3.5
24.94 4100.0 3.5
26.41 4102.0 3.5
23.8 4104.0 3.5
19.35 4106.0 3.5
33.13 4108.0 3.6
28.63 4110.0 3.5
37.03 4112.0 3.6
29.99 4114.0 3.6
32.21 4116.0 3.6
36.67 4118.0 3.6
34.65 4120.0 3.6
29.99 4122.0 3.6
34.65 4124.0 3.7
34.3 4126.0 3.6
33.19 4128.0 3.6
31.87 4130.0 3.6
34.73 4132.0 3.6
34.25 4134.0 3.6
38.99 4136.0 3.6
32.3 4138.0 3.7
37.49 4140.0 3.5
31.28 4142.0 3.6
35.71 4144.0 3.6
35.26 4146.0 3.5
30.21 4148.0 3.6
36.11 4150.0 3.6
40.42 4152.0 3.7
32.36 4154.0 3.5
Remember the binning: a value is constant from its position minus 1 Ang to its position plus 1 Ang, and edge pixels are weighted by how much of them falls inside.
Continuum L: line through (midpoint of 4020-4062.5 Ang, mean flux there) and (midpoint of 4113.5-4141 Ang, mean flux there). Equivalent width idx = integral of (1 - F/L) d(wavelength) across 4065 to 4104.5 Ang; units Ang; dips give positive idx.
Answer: 5.3 Ang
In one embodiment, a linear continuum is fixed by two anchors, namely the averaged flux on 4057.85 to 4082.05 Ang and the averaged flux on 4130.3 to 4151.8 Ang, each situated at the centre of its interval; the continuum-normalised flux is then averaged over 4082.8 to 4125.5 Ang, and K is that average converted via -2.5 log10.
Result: 0.13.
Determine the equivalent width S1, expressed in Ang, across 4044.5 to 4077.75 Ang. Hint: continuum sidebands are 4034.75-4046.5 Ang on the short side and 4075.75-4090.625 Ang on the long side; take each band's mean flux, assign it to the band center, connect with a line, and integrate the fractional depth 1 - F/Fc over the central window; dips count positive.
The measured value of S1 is -1.4 Ang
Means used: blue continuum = 35.5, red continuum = 29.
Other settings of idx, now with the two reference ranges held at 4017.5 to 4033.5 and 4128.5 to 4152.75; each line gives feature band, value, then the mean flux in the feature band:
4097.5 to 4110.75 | 3.2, 26.5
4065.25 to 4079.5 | 1.0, 32.4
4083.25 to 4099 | 2.6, 29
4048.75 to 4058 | -0.1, 35.3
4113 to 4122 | 0.5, 33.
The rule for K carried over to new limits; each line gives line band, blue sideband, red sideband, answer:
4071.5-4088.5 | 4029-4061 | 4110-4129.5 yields 0.13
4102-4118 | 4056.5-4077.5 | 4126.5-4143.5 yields 0.15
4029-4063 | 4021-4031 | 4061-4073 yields -0.01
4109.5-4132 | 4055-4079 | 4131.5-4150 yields 0.03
